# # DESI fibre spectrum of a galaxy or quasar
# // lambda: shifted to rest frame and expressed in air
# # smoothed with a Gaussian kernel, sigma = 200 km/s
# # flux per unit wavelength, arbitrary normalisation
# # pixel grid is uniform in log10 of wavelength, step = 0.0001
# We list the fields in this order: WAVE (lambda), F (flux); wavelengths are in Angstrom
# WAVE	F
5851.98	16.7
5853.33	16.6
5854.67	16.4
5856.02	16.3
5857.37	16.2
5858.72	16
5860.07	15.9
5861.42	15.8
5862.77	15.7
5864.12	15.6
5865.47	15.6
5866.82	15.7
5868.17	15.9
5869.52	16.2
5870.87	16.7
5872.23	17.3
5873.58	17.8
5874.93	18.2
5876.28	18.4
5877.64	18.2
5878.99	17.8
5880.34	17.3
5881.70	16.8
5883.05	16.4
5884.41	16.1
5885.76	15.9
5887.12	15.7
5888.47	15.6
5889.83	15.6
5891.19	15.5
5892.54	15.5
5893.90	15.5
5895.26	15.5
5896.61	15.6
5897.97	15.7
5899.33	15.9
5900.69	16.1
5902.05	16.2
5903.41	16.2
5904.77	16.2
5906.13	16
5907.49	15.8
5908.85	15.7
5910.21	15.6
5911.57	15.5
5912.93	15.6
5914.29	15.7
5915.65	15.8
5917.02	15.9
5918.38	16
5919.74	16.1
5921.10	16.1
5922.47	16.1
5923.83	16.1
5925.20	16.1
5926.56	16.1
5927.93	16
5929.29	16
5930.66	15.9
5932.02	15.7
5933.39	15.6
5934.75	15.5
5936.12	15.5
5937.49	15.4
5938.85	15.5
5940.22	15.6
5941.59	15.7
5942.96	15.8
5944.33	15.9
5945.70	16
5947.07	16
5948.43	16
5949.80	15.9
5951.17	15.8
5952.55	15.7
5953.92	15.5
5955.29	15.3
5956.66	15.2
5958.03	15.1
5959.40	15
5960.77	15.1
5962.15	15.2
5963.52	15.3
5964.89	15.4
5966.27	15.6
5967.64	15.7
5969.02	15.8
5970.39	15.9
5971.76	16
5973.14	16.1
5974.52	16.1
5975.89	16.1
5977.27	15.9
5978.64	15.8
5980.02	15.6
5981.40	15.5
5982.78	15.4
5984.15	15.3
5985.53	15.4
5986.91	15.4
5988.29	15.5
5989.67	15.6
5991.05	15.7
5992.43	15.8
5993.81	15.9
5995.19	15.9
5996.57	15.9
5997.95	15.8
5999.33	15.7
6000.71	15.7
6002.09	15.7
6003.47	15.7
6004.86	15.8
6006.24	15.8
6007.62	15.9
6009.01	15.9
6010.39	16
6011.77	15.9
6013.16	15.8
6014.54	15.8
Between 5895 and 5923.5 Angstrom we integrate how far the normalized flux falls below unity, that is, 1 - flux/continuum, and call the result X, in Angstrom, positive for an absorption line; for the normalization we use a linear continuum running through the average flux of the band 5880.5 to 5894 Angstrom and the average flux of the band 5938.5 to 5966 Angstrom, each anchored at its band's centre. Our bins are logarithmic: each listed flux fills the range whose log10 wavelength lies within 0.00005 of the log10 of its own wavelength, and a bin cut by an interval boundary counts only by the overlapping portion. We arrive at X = -0.1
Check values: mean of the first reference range 15.9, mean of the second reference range 15.5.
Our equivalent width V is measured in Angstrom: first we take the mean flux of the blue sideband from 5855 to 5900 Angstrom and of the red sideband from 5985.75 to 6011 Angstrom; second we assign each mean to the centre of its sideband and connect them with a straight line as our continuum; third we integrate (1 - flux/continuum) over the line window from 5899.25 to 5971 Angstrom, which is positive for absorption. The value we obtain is 1.3 Angstrom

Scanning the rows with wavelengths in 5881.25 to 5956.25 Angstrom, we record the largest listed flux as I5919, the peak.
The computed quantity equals 16.8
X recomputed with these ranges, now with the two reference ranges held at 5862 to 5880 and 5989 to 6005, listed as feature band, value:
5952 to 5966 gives 0.7 Angstrom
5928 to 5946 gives 0.6 Angstrom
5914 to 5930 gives 0.4 Angstrom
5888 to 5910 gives 1.1 Angstrom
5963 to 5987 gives 0.4 Angstrom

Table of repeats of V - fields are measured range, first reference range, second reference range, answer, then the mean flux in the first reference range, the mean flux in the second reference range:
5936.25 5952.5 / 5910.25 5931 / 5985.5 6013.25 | 0.1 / 15.9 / 15.8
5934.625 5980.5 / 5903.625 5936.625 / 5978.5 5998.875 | 0.3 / 15.9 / 15.6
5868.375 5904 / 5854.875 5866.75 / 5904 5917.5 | -1.4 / 15.9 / 15.8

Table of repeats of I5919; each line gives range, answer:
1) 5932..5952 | 16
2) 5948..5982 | 16.1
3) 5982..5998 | 15.9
